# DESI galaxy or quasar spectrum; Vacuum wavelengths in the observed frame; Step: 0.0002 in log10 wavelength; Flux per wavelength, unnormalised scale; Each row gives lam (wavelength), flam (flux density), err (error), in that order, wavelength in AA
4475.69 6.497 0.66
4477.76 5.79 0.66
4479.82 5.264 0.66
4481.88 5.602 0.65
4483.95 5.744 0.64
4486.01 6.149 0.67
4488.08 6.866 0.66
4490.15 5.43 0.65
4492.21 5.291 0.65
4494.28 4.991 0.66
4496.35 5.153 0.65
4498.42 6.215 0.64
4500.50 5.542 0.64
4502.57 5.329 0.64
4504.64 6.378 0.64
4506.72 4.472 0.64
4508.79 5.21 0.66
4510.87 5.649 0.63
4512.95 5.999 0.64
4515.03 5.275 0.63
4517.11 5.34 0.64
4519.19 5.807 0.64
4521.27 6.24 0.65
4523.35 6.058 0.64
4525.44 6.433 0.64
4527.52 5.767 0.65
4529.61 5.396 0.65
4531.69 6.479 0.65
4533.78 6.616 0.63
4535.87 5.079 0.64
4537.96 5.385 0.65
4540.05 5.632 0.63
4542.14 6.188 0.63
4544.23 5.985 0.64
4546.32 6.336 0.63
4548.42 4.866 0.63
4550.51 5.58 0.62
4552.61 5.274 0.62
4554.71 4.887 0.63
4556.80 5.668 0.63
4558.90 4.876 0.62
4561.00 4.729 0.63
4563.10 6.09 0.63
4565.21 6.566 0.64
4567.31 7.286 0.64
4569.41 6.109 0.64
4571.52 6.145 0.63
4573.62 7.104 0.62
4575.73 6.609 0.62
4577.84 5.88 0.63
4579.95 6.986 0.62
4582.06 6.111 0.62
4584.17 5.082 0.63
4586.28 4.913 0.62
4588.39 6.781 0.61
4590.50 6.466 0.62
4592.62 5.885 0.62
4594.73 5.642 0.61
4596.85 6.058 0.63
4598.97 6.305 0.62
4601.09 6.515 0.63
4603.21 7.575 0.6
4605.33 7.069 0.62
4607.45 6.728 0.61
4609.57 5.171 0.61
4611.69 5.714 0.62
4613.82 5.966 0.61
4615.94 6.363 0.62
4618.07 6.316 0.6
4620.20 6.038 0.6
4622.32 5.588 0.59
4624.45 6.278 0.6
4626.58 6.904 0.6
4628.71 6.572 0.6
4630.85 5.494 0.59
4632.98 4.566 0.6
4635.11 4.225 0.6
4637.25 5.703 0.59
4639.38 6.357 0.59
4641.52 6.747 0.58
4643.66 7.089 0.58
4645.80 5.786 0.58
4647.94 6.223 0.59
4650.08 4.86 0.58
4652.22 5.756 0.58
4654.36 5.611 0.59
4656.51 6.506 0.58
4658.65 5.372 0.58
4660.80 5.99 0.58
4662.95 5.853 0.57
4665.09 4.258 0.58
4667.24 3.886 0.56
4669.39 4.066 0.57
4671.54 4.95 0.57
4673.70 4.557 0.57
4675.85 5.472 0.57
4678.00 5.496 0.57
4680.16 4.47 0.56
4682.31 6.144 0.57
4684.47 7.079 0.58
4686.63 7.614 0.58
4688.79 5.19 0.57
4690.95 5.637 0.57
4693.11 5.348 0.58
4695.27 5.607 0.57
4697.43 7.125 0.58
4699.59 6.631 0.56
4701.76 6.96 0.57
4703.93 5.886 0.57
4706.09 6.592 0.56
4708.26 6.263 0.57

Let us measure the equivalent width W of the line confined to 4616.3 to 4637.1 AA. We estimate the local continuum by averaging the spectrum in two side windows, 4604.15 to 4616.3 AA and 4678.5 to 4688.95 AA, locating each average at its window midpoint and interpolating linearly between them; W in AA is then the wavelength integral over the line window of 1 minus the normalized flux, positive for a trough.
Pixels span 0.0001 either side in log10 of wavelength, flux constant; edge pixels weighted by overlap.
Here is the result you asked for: 1.27 AA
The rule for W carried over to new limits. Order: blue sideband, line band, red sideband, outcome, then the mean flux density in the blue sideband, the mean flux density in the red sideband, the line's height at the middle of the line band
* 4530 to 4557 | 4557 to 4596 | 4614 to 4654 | -1.9 AA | 5.69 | 5.93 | 5.78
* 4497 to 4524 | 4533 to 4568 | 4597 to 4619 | 1.5 AA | 5.64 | 6.36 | 5.94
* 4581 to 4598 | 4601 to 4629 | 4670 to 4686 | -2.8 AA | 5.87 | 5.47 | 5.76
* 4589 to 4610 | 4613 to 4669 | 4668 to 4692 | 1.6 AA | 6.39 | 5.49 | 5.93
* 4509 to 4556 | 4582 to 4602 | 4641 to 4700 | -0.9 AA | 5.73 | 5.67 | 5.7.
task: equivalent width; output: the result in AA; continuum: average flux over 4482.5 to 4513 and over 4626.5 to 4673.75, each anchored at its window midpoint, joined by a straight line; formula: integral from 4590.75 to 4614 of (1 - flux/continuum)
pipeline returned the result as -2.9 AA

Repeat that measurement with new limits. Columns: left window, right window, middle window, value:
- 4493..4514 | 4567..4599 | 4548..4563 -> 1.88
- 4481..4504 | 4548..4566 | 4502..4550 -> -1.82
